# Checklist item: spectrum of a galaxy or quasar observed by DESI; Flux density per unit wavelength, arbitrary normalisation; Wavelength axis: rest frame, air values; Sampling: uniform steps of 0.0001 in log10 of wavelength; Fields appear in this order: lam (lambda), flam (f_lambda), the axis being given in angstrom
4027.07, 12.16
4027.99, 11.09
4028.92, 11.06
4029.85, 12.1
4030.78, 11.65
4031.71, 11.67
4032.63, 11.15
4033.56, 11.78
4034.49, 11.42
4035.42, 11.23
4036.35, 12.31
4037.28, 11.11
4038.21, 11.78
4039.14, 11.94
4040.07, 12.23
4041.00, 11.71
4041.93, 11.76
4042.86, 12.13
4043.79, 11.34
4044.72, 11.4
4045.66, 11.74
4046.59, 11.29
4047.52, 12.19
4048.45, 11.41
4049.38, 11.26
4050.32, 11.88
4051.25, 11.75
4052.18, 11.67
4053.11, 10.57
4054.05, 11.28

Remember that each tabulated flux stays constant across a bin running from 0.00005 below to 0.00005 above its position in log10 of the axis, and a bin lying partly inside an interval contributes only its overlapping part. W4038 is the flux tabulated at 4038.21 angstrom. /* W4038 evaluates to 11.78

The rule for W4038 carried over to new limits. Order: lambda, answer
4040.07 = 12.23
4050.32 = 11.88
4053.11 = 10.57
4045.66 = 11.74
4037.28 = 11.11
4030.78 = 11.65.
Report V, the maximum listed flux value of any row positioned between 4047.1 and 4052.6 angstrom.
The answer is 12.19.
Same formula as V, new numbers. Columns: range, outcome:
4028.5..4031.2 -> 12.1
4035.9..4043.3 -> 12.31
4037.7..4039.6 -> 11.94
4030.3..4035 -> 11.78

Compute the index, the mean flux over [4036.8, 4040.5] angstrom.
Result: 11.8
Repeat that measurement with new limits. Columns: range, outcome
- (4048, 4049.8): 11.4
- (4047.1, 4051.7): 11.7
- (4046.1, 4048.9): 11.7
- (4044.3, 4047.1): 11.5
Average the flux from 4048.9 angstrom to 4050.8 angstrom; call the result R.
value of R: 11.6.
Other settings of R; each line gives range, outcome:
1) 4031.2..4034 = 11.6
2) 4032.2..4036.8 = 11.6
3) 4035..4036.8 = 11.8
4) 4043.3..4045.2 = 11.3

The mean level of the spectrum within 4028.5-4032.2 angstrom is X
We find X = 11.6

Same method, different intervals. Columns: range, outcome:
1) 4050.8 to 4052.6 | 11.7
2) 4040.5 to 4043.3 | 11.9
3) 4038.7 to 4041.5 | 12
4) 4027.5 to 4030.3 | 11.4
